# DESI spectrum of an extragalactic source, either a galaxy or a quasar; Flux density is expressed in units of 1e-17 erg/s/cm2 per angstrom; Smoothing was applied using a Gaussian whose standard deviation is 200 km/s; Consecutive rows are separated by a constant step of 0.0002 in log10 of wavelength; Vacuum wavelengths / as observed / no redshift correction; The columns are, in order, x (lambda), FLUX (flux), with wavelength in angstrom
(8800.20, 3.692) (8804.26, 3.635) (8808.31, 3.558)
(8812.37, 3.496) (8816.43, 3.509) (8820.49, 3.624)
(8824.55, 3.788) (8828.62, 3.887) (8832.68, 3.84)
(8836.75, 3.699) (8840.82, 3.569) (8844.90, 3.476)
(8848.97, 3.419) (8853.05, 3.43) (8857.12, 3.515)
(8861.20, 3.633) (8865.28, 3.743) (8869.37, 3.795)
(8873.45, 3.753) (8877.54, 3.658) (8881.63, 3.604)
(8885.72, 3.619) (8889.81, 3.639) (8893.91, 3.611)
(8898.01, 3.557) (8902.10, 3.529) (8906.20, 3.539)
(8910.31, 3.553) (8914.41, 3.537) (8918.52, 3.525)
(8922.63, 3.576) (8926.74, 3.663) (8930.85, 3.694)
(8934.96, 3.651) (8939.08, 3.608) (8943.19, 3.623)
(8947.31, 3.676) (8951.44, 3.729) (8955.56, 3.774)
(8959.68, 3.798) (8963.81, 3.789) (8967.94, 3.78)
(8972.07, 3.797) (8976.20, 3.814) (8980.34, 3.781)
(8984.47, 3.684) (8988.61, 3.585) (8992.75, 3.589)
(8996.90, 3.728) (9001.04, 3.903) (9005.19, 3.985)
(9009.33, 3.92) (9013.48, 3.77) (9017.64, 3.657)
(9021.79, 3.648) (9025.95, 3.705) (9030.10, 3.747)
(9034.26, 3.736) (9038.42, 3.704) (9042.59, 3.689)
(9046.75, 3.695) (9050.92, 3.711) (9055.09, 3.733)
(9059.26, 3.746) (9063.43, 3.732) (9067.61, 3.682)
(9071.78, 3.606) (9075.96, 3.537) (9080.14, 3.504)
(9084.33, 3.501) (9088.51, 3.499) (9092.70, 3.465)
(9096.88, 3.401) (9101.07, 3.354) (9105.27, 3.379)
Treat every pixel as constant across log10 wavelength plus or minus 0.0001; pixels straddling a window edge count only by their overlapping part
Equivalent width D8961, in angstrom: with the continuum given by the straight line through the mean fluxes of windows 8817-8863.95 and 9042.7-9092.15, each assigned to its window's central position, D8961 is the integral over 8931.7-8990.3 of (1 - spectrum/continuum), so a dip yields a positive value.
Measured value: -1.5 angstrom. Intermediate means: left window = 3.62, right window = 3.63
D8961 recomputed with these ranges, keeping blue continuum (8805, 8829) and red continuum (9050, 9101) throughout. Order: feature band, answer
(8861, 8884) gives -0.5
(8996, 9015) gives -1.5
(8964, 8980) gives -0.9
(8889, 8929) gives 0.4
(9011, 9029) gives -0.6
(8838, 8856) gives 0.7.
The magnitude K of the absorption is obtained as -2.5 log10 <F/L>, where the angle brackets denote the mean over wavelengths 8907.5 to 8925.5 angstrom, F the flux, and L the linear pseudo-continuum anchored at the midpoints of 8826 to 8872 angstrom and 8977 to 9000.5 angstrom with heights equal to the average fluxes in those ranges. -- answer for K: 0.03 mag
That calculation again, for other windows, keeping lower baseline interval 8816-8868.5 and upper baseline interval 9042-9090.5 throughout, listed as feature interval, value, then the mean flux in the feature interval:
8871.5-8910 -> 0.007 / 3.61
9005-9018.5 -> -0.056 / 3.83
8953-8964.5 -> -0.045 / 3.79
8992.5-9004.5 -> -0.045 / 3.79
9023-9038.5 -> -0.026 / 3.72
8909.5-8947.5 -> 0.007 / 3.61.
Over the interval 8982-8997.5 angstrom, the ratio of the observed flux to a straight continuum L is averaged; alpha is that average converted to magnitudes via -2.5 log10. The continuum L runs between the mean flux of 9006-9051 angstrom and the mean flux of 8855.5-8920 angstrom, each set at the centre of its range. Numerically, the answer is 0.017 mag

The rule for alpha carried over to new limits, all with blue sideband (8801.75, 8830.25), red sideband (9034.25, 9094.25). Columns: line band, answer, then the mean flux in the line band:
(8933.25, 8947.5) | 0.00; 3.64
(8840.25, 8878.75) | 0.01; 3.6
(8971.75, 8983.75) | -0.04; 3.79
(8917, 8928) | 0.02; 3.59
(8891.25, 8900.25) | 0.02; 3.59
